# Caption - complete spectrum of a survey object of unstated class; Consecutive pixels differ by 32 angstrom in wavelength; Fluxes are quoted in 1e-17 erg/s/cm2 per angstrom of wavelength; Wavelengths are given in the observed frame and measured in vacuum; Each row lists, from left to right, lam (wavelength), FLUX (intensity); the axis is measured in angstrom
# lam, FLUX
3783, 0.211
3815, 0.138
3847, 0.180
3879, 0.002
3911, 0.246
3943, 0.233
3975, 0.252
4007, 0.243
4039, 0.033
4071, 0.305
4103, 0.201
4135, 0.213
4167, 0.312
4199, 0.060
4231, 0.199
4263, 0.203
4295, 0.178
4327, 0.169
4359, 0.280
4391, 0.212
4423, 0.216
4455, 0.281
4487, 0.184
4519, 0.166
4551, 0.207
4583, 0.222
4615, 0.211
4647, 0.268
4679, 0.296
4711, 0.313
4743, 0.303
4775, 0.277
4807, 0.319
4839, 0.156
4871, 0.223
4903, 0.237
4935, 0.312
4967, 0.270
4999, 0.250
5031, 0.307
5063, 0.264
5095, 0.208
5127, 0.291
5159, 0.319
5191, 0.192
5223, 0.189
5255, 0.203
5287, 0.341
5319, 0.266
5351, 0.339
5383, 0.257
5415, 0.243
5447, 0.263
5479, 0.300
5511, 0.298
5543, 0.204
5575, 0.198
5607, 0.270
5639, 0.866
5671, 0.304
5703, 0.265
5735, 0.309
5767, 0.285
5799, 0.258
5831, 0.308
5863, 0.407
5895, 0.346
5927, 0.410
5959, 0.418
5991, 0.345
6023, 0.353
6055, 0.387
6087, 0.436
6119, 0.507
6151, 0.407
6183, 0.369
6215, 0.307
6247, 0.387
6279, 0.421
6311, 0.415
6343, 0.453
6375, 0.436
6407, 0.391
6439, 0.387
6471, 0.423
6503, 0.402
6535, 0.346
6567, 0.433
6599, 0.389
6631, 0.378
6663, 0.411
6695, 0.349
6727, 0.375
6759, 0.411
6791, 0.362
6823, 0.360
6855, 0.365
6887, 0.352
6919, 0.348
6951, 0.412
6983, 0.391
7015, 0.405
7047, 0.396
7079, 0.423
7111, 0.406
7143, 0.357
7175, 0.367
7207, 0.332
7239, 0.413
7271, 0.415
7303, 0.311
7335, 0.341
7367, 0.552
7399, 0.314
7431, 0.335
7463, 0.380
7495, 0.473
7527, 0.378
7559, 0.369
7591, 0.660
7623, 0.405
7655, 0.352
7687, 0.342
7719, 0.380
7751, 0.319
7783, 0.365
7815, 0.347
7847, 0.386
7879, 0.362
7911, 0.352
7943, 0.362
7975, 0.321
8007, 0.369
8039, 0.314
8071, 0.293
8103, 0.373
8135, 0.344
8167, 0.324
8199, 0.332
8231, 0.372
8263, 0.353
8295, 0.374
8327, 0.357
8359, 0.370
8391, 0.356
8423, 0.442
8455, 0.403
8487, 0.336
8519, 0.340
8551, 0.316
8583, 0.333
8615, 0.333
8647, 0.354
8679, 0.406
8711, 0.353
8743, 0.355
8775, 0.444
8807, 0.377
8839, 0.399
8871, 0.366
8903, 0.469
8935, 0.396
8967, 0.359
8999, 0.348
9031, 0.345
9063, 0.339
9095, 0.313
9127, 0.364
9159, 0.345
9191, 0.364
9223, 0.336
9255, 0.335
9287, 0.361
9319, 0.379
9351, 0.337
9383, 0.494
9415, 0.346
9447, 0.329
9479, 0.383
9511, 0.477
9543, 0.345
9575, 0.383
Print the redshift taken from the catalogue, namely 0.514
